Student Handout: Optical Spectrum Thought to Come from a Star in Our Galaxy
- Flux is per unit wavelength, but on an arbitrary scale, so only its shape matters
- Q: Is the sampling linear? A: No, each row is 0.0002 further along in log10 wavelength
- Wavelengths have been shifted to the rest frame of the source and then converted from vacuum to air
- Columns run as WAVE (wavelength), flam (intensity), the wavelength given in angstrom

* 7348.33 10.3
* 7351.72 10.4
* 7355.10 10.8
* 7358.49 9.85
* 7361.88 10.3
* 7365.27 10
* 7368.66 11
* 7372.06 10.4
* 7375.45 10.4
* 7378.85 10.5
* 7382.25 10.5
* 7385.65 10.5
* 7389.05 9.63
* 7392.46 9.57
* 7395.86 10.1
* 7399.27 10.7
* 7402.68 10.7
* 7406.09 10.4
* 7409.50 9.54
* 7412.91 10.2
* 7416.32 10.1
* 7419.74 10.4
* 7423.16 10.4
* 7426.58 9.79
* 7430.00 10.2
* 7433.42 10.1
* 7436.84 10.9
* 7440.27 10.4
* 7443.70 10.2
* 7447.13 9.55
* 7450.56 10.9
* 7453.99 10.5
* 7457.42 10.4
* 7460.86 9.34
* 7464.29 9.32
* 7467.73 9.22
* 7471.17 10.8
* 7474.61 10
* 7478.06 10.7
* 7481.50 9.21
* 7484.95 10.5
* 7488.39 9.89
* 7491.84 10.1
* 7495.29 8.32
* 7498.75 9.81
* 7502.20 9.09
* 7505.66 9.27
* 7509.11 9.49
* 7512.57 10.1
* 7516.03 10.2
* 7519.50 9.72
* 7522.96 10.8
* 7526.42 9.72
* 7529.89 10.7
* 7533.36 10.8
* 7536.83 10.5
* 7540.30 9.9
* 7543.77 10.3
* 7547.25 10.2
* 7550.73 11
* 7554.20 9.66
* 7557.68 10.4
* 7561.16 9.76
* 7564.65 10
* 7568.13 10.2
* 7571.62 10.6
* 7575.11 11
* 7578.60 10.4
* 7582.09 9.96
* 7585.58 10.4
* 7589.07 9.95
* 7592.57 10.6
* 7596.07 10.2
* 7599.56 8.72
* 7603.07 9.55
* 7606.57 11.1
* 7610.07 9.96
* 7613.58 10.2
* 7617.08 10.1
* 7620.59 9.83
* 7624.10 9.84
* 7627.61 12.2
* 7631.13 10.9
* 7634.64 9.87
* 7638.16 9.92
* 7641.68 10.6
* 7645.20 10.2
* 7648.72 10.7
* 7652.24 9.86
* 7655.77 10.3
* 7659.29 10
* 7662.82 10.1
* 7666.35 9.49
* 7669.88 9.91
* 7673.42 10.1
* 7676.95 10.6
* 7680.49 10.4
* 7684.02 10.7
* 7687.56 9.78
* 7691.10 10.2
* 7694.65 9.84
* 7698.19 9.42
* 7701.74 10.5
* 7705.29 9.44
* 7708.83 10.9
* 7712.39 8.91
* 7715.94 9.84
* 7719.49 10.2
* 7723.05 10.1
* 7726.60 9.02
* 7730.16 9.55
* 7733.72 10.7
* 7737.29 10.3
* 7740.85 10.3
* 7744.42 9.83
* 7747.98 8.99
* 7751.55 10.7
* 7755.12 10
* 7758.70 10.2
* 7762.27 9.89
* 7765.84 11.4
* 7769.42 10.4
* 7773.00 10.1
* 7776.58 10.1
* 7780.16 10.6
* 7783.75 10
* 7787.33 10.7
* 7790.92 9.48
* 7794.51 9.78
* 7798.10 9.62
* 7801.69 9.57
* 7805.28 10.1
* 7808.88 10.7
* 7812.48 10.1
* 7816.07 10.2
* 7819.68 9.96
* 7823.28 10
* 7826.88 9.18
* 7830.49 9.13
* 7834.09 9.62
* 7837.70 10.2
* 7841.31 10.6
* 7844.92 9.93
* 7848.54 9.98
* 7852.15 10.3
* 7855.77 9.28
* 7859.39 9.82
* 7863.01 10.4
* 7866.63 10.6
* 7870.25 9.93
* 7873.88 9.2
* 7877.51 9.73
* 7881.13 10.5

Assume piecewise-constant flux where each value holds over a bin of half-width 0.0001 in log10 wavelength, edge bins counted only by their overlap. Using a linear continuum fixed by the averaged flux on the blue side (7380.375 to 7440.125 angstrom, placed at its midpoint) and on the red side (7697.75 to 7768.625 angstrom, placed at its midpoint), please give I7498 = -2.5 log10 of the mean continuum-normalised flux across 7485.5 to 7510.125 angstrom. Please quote 0.08 mag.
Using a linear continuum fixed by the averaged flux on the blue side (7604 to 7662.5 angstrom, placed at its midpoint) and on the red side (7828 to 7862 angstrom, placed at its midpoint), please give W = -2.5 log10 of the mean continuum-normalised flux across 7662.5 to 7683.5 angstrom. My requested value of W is 0.01 mag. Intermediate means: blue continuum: 10.3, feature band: 10.1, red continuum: 9.87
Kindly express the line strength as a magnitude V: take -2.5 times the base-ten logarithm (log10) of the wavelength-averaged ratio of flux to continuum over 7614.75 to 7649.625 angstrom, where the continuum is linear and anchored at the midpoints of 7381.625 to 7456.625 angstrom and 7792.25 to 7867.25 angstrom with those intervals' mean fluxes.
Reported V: -0.03 mag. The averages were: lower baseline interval 10.2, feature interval 10.4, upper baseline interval 9.94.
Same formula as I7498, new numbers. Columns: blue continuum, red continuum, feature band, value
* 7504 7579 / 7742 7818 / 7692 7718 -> 0.03 mag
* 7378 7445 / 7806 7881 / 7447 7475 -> 0.02 mag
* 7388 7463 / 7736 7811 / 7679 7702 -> 0.01 mag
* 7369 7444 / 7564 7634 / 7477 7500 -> 0.06 mag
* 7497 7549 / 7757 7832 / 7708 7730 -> 0.03 mag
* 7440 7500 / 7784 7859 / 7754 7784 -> -0.04 mag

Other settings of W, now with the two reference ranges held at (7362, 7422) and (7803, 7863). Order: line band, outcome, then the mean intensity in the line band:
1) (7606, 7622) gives -0.01 mag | 10.2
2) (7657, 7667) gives 0.02 mag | 9.93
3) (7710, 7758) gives 0.01 mag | 9.9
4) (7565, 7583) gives -0.03 mag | 10.4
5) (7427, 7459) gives -0.01 mag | 10.3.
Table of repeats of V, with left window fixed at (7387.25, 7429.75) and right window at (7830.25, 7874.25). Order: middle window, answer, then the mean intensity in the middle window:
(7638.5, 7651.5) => -0.04 mag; 10.4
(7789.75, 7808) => 0.02 mag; 9.77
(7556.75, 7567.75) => 0.00 mag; 10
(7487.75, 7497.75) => 0.08 mag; 9.41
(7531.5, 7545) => -0.03 mag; 10.4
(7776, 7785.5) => -0.03 mag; 10.2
